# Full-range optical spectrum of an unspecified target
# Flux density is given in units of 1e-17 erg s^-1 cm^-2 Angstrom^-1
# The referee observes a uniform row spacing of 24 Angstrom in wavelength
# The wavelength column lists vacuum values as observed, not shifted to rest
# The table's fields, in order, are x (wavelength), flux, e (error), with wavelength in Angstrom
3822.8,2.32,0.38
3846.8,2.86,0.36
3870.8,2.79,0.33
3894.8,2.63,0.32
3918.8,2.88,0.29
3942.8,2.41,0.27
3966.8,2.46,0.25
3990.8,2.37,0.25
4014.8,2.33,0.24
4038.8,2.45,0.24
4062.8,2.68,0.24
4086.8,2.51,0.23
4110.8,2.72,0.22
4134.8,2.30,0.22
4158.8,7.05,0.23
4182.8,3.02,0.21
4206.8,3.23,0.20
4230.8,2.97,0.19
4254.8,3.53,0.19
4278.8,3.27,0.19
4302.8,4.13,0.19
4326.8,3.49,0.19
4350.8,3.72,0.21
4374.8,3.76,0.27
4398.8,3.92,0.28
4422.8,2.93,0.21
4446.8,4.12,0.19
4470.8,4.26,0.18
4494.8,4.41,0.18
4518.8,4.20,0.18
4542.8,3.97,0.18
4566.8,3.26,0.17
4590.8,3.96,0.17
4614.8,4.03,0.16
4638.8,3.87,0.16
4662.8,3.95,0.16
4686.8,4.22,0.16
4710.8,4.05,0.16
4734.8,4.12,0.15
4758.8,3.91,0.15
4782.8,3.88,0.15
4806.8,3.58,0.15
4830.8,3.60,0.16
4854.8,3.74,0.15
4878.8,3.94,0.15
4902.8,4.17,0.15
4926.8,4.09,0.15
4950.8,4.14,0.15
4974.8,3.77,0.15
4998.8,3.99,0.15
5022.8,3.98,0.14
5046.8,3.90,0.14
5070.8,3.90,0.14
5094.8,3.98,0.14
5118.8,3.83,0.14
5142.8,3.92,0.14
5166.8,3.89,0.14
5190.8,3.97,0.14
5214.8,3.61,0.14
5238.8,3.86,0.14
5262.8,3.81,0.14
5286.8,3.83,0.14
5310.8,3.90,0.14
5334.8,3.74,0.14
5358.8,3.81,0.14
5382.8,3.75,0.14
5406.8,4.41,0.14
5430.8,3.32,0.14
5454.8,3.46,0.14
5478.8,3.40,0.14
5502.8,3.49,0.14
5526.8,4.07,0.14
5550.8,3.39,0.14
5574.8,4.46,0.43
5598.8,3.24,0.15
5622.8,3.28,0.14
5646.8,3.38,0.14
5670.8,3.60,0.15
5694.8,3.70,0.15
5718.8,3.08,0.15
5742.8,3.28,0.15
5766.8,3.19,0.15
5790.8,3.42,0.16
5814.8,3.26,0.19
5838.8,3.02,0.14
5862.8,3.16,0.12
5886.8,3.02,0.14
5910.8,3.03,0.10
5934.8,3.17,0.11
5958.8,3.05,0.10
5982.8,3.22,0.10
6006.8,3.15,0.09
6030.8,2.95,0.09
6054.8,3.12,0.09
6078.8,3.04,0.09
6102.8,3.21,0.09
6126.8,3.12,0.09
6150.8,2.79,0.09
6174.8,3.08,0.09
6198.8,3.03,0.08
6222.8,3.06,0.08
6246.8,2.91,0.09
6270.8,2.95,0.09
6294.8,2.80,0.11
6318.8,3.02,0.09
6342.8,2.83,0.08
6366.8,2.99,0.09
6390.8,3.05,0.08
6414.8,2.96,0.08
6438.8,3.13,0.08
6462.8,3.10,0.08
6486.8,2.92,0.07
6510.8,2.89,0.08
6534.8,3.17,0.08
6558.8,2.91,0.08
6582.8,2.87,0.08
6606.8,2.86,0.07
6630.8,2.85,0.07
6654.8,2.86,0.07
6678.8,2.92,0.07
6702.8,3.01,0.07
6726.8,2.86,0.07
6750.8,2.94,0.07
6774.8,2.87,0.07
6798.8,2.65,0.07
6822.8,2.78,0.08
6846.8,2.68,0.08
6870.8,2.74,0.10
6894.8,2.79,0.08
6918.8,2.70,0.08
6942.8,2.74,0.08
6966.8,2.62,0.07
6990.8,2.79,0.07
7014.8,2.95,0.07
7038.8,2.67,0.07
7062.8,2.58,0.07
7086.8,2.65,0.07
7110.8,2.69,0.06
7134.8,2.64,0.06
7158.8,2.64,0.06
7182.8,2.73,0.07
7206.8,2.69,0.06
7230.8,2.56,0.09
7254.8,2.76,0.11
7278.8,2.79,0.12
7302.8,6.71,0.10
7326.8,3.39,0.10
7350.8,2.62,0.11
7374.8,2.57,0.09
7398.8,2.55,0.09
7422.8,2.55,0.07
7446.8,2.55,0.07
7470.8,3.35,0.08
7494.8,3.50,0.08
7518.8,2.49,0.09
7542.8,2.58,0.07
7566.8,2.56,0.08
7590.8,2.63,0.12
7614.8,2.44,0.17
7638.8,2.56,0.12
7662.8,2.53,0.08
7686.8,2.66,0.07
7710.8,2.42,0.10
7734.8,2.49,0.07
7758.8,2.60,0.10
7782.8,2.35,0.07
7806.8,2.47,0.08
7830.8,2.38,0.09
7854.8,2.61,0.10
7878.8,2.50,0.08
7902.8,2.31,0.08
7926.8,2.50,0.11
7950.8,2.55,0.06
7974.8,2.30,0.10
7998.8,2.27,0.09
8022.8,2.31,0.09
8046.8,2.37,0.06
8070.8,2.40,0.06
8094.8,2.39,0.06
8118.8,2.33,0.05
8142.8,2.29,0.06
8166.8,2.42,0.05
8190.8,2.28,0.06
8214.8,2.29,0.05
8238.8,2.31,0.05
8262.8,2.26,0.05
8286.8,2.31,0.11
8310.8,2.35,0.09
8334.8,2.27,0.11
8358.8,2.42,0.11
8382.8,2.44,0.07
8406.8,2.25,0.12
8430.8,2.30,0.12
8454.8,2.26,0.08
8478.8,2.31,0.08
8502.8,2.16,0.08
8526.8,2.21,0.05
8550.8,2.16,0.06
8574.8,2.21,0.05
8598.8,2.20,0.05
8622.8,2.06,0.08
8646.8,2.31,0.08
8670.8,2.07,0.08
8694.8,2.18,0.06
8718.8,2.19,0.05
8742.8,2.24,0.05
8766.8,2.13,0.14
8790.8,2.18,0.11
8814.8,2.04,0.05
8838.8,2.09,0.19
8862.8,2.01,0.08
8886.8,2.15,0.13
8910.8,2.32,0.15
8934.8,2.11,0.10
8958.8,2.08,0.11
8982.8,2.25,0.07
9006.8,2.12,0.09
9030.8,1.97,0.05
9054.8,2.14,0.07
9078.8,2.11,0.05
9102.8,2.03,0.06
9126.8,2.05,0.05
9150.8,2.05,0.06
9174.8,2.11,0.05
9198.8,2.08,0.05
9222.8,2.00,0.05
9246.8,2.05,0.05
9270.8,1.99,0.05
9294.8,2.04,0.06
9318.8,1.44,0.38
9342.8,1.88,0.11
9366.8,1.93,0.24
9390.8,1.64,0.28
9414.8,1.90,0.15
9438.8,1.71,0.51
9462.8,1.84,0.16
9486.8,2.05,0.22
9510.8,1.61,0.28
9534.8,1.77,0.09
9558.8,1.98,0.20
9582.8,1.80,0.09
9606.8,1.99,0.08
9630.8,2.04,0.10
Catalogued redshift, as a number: 0.114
